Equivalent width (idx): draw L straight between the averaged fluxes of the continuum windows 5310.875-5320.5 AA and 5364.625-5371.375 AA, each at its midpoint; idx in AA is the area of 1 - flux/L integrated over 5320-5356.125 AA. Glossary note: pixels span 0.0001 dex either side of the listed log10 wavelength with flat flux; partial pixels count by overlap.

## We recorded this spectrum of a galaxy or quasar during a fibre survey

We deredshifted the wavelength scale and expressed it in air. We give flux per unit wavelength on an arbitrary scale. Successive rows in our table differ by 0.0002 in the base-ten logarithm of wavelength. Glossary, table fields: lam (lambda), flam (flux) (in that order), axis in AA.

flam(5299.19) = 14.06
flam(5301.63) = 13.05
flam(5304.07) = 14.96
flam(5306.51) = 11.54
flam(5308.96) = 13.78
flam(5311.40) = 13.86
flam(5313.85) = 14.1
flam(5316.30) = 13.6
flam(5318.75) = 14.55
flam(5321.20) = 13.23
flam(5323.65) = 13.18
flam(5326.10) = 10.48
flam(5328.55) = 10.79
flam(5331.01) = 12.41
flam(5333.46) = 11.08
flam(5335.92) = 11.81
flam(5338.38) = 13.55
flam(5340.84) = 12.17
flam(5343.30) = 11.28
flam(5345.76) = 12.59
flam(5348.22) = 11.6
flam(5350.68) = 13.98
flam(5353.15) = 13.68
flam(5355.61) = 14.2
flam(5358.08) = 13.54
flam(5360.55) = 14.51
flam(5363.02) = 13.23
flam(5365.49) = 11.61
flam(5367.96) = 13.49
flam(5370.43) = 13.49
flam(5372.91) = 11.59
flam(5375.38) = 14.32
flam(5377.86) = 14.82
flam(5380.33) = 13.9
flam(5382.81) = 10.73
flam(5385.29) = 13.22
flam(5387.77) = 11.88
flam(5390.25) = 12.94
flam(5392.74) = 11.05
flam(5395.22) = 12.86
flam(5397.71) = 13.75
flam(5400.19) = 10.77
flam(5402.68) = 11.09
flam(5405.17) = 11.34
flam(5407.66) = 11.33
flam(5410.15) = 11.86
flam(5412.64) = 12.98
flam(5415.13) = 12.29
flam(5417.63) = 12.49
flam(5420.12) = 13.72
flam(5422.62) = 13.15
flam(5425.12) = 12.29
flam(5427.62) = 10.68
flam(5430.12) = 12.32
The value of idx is 3.1 AA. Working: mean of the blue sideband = 14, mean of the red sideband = 12.9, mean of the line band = 12.4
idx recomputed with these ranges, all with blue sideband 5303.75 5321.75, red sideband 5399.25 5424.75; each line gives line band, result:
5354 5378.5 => -1.19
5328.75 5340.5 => 1.08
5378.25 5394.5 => 0.11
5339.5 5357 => 0.41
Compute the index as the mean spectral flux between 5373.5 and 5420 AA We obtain 12.4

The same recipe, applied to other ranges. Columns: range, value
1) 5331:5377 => 12.9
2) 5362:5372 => 12.9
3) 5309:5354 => 12.7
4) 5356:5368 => 13.3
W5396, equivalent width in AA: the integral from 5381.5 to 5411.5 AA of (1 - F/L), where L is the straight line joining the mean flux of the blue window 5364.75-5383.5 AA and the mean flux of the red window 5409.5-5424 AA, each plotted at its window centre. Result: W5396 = 2.4 AA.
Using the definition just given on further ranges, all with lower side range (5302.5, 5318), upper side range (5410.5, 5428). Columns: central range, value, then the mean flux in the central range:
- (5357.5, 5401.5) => 0.37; 12.9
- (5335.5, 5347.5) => 0.95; 12.3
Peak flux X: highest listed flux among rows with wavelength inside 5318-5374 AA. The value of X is 14.55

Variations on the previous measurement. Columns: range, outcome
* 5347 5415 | 14.82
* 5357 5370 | 14.51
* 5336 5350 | 13.55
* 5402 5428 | 13.72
